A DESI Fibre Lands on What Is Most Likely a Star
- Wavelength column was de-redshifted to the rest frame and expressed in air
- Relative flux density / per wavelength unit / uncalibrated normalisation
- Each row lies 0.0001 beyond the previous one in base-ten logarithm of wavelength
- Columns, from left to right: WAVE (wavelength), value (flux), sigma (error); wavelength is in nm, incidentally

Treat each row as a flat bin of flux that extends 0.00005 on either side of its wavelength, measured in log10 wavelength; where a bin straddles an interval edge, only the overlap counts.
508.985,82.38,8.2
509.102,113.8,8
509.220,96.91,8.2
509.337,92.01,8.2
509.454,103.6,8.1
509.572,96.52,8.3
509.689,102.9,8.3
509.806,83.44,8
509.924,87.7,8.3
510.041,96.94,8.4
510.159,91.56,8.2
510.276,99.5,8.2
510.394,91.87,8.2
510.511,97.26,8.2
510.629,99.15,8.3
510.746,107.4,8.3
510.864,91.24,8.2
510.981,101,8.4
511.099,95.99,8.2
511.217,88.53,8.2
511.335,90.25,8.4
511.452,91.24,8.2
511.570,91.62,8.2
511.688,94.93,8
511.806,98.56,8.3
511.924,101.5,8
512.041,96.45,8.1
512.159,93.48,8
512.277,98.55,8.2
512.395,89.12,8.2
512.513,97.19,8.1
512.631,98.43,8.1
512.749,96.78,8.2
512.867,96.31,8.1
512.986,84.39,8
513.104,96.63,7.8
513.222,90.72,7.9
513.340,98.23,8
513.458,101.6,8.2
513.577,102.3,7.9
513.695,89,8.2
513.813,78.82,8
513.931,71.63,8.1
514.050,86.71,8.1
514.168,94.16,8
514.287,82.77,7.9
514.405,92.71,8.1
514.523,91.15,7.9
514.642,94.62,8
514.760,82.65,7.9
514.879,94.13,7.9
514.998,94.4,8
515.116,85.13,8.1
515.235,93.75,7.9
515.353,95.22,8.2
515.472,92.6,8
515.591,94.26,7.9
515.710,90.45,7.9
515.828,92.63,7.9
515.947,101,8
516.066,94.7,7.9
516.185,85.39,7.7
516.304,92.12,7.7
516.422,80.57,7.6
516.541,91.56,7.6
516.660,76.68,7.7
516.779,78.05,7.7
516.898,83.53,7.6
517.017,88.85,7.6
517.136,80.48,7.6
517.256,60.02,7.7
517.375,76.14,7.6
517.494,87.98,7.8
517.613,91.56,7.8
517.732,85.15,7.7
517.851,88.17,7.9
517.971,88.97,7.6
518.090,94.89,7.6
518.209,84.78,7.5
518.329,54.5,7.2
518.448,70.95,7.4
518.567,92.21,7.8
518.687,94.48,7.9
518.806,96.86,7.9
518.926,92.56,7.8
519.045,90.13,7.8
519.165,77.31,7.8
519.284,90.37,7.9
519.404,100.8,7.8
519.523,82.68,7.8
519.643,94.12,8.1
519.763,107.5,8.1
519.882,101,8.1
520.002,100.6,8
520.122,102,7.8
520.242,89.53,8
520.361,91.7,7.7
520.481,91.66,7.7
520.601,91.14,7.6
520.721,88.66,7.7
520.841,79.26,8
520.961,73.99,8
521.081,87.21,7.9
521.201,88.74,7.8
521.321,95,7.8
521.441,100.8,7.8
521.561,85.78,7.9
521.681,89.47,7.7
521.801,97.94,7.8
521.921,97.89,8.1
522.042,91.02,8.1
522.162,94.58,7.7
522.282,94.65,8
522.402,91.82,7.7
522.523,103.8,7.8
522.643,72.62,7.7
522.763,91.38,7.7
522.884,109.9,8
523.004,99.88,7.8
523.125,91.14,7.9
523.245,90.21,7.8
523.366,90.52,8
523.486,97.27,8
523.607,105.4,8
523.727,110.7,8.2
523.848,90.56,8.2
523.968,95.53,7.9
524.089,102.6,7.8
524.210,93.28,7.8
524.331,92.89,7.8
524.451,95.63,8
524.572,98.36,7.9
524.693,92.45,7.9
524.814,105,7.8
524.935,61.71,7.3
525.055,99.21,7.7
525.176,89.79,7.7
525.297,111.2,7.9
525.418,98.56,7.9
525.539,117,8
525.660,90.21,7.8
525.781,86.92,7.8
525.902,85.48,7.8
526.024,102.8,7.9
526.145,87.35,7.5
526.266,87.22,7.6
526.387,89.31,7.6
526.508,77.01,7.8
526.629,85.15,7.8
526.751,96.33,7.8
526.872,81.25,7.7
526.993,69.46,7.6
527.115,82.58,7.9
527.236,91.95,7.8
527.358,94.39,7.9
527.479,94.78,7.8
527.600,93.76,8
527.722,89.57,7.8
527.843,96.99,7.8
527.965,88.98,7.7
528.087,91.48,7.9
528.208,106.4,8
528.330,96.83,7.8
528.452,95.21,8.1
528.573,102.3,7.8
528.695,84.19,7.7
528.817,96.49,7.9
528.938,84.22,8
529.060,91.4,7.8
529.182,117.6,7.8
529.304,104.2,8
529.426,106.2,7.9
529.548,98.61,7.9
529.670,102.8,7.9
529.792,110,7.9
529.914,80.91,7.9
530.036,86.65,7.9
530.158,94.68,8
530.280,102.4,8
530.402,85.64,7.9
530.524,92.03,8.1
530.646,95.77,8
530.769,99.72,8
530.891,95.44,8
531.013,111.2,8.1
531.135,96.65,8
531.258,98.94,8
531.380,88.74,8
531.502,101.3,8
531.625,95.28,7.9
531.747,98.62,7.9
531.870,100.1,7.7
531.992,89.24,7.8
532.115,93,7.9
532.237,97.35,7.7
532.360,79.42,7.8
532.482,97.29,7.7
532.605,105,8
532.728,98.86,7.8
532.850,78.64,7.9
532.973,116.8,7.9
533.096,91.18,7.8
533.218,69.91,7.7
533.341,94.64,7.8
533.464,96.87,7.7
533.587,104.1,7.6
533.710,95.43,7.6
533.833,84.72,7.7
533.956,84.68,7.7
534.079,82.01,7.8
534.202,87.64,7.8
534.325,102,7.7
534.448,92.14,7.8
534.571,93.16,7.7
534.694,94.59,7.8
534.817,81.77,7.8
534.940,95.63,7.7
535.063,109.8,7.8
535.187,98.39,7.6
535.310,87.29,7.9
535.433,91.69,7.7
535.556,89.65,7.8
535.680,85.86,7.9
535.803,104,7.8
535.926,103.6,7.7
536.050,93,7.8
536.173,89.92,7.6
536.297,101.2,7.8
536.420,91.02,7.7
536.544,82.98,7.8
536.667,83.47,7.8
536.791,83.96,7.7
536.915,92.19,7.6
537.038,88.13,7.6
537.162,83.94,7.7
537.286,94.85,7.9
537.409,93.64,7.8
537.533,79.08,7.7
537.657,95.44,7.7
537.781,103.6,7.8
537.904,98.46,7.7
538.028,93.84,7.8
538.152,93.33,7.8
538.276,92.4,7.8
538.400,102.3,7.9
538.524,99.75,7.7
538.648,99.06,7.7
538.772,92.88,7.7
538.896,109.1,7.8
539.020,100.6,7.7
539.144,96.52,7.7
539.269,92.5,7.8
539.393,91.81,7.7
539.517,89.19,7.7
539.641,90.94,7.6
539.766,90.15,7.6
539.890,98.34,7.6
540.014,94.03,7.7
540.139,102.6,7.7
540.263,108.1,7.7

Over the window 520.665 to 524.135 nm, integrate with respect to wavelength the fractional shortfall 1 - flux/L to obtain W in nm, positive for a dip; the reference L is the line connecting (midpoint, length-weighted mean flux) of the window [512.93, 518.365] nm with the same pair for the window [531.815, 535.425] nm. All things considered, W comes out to -0.14 nm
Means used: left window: 87.9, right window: 93.1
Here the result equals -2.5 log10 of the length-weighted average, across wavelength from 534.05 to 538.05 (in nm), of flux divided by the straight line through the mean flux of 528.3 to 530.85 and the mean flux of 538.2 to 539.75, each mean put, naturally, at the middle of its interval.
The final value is 0.04 mag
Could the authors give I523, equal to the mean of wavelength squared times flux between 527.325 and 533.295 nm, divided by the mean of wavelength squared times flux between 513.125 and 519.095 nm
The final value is 1.1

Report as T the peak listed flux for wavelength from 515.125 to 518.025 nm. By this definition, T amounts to 101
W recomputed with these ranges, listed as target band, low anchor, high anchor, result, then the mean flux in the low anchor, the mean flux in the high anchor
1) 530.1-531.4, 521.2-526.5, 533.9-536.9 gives -0.05 nm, 94.5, 92.1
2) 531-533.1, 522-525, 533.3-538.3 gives -0.07 nm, 94.6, 92.5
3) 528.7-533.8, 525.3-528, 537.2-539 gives -0.17 nm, 90.8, 96.2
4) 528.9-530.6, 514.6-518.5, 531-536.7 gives -0.10 nm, 86.2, 93.7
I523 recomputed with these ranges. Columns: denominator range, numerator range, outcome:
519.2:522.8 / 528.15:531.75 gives 1.09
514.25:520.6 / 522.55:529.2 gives 1.08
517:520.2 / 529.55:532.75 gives 1.15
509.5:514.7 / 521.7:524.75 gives 1.07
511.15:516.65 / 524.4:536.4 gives 1.09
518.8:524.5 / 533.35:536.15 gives 1.05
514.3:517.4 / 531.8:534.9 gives 1.13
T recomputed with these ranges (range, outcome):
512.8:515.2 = 102.3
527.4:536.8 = 117.6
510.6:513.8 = 107.4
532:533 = 116.8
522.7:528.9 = 117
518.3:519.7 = 100.8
